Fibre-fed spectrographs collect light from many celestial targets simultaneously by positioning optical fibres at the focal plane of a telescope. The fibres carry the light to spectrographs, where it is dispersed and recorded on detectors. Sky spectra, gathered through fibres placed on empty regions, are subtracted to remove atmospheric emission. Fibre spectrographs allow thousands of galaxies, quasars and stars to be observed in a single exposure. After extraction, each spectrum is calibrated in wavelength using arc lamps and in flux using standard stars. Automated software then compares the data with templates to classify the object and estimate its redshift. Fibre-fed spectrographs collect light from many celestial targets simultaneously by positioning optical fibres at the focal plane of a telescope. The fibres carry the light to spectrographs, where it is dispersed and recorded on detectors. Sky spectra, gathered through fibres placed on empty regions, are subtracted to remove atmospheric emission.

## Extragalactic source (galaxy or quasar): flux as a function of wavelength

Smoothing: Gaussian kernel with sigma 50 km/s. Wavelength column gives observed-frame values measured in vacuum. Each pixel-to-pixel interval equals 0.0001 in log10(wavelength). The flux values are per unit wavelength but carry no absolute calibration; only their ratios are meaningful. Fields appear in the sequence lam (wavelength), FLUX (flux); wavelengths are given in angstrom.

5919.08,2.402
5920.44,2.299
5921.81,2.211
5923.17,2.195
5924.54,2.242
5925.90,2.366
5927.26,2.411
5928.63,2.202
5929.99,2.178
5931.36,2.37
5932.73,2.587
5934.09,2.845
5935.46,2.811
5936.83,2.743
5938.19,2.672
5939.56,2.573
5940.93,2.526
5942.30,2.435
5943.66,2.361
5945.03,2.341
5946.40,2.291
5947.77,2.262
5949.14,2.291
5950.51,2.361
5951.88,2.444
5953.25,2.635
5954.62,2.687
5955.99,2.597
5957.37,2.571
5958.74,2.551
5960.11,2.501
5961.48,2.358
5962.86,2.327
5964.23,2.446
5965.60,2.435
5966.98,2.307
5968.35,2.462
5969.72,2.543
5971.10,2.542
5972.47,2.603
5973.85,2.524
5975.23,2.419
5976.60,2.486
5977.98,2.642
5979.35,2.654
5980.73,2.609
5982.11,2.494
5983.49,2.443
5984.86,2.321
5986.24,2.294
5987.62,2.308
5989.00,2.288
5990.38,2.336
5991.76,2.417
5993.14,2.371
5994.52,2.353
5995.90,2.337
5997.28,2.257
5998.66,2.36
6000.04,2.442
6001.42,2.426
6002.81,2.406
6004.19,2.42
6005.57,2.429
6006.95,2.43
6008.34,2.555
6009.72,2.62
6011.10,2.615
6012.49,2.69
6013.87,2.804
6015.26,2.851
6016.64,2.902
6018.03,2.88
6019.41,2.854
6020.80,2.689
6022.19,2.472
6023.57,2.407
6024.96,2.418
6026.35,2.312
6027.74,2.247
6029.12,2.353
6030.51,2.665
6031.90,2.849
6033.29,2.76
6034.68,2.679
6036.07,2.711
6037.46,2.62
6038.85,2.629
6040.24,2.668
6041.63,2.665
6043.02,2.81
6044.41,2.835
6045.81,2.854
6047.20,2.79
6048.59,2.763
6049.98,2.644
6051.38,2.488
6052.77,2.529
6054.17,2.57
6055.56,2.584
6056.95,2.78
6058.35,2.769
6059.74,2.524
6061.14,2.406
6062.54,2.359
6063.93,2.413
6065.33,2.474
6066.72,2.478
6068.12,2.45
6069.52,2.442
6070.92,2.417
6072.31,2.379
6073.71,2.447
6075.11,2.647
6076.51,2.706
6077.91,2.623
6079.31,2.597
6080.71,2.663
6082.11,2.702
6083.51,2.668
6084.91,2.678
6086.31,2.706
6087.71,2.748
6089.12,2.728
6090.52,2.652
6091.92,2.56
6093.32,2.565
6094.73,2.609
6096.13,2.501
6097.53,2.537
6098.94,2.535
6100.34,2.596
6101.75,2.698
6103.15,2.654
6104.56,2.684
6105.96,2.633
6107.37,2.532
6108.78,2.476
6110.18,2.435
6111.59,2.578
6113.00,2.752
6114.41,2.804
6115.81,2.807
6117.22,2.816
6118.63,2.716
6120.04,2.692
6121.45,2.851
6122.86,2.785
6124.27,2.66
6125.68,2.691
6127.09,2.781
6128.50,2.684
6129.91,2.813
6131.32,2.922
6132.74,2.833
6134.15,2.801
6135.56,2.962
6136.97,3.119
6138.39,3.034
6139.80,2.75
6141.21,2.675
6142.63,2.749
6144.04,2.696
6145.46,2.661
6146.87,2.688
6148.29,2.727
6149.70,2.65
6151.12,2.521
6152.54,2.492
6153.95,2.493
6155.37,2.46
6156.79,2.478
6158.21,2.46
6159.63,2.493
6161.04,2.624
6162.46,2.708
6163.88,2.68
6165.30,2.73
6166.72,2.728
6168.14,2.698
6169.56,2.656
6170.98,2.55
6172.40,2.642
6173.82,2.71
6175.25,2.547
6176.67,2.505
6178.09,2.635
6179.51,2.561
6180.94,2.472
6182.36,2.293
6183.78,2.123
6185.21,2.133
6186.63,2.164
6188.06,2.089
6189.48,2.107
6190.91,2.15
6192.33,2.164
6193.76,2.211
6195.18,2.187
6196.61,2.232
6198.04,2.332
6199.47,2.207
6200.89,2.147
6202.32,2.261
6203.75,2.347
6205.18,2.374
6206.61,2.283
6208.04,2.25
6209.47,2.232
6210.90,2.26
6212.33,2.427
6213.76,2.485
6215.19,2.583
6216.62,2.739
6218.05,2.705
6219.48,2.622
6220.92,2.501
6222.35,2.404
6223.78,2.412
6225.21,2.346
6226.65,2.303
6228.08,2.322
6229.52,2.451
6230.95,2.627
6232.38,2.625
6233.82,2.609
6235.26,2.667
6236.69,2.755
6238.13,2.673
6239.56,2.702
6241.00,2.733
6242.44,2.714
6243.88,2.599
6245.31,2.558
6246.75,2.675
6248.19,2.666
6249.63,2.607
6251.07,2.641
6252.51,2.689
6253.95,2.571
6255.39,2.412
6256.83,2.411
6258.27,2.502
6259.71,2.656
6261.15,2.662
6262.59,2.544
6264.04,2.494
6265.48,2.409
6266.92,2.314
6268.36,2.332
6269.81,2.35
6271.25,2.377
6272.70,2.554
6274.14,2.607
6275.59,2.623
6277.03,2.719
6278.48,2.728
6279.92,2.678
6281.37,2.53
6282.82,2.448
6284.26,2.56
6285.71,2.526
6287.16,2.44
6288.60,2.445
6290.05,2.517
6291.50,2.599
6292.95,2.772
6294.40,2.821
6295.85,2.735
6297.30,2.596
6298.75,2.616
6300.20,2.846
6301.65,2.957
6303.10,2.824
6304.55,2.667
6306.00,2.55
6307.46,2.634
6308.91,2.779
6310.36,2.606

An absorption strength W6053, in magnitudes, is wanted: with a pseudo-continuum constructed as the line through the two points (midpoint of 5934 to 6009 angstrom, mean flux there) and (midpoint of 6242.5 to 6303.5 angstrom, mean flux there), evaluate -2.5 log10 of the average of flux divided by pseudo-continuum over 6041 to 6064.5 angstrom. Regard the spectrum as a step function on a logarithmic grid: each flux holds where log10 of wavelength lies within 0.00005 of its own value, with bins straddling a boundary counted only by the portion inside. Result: -0.06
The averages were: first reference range 2.46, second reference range 2.59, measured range 2.64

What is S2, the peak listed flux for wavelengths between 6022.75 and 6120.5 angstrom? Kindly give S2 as 2.854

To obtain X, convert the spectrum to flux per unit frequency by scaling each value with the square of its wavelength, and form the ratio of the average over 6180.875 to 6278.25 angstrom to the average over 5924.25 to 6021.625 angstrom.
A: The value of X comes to 1.07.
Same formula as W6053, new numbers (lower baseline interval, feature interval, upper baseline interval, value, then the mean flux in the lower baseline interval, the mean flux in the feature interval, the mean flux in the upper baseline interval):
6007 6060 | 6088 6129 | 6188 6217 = -0.07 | 2.65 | 2.66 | 2.29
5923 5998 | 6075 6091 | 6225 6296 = -0.08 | 2.45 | 2.68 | 2.57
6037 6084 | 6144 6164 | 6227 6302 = 0.00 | 2.6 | 2.58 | 2.59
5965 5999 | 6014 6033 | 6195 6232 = -0.08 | 2.43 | 2.62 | 2.39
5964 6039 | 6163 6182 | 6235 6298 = -0.03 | 2.52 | 2.62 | 2.58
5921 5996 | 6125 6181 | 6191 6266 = -0.09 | 2.45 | 2.68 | 2.48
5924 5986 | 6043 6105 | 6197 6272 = -0.05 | 2.48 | 2.6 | 2.49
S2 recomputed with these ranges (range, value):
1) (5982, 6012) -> 2.62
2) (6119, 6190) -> 3.119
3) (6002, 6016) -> 2.851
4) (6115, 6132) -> 2.922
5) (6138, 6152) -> 3.034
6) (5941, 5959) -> 2.687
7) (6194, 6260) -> 2.755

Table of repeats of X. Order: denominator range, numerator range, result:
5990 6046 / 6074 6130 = 1.06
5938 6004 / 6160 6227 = 1.06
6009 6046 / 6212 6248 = 1.03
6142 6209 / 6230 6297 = 1.09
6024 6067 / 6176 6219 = 0.94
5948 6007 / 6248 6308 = 1.17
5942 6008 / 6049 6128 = 1.11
